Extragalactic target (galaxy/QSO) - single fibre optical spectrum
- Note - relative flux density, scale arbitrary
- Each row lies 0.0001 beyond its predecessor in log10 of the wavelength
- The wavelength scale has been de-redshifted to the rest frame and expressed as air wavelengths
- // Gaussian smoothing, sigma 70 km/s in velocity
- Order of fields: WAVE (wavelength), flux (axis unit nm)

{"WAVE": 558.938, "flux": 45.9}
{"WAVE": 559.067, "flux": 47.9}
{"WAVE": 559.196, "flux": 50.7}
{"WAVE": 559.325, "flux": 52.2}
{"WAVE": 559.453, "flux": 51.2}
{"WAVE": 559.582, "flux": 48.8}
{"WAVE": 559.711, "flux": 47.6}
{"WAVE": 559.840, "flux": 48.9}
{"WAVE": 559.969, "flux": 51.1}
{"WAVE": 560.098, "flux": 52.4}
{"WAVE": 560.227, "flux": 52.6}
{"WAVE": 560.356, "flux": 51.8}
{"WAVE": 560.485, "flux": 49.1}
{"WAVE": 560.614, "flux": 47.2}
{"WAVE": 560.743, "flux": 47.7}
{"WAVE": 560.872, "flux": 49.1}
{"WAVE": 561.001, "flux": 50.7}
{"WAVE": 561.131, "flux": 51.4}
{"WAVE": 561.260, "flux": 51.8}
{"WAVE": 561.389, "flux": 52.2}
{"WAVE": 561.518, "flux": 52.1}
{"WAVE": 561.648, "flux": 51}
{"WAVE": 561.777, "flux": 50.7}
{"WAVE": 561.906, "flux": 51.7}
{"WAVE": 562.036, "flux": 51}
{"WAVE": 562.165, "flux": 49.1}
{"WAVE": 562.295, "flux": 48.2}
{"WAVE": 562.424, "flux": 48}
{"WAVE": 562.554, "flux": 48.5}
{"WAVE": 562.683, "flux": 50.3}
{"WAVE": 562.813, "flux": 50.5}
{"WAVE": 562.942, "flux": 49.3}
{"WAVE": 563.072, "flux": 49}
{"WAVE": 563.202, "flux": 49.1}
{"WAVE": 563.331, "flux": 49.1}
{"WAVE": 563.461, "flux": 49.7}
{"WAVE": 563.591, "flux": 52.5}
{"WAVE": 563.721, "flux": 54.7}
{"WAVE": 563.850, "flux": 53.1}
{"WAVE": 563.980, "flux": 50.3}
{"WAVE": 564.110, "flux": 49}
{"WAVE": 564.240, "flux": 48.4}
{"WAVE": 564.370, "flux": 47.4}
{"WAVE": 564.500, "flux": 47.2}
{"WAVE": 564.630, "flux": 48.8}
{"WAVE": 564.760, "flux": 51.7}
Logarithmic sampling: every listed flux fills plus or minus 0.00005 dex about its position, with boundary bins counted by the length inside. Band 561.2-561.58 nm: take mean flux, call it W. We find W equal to 52.1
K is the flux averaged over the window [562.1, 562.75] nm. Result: 48.8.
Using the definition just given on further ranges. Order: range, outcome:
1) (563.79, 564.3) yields 50.2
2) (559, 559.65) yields 50.1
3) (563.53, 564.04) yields 52.7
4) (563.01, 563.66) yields 49.9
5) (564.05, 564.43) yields 48.2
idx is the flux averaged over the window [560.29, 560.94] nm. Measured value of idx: 49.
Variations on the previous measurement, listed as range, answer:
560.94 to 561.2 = 51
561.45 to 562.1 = 51.3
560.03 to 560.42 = 52.2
